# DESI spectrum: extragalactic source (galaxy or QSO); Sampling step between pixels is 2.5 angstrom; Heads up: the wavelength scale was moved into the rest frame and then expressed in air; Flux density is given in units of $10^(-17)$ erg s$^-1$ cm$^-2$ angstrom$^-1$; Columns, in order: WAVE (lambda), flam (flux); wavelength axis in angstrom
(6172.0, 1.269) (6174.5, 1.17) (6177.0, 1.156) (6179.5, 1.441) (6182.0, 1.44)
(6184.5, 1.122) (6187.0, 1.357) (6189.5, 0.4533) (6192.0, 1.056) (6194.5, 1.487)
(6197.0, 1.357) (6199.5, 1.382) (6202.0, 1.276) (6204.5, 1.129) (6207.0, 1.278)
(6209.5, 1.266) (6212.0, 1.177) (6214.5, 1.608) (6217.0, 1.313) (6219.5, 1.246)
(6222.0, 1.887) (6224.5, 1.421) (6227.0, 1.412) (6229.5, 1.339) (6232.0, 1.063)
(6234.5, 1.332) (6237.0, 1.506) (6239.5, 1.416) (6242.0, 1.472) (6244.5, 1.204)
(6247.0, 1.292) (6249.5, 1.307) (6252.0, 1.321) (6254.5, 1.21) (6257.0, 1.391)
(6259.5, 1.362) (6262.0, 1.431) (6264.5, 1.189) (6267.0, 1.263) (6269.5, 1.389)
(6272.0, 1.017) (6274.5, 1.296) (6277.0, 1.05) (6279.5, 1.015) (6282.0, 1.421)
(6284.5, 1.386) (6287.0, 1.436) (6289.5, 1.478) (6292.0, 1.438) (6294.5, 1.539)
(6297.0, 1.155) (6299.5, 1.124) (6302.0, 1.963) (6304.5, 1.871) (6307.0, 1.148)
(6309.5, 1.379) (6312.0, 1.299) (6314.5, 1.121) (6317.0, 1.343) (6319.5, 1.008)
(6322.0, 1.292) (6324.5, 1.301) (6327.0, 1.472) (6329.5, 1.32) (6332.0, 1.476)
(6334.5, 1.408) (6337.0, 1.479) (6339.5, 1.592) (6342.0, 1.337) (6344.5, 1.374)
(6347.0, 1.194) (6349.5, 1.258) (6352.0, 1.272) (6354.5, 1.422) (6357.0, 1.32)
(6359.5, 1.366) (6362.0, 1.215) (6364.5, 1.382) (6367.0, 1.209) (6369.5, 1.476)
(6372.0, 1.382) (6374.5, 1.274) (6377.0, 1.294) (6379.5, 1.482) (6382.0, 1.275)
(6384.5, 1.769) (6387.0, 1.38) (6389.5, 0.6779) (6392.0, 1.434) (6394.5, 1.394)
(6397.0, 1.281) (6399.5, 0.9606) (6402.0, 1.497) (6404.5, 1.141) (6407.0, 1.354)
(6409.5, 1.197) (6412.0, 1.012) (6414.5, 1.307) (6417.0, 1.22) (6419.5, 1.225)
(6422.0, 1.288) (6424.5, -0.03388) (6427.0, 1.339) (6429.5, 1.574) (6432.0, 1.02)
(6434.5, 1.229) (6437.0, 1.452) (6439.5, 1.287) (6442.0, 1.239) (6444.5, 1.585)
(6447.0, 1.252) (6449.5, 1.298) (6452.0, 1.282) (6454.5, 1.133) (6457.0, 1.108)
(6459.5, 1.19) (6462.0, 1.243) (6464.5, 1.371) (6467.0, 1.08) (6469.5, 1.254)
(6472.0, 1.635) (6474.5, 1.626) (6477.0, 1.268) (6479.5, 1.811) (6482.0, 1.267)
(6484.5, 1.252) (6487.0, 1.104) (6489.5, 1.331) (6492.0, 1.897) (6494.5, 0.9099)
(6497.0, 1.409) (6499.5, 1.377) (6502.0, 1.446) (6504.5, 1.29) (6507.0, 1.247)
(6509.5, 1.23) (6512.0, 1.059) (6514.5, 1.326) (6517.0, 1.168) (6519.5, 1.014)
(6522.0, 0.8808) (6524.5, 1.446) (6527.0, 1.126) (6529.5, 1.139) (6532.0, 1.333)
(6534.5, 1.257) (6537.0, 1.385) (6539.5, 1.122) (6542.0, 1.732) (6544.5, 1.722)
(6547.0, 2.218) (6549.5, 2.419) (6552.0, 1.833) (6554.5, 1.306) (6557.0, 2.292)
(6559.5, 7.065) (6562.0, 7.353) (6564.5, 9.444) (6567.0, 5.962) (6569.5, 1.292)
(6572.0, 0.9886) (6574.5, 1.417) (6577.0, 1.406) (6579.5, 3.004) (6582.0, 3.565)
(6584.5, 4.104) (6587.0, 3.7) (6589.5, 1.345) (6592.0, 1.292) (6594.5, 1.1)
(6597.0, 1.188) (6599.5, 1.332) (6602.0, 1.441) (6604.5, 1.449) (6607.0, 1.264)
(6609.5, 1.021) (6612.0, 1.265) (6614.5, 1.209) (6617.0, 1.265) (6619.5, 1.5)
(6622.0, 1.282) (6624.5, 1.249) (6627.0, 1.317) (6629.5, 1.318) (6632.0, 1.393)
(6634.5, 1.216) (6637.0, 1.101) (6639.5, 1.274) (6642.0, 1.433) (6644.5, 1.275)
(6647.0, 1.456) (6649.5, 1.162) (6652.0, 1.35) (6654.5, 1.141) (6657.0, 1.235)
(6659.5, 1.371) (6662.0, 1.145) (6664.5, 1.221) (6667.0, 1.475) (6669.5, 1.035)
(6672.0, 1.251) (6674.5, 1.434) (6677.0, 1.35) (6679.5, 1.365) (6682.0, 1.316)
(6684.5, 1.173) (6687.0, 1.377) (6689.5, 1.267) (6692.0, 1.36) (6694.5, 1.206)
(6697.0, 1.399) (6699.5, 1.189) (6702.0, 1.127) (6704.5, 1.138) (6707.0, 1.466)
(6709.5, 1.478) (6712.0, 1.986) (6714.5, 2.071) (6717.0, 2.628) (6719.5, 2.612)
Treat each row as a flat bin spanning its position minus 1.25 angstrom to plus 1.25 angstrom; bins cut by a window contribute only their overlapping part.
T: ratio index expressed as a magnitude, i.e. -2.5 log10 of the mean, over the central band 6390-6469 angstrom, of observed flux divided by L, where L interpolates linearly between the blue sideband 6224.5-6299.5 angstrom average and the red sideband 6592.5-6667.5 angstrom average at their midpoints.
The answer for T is 0.07 mag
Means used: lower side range 1.31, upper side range 1.28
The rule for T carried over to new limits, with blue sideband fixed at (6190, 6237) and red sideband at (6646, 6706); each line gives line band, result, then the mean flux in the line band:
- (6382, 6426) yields 0.10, 1.19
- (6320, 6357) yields -0.04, 1.36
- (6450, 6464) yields 0.08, 1.21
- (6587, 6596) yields -0.23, 1.58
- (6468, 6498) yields -0.08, 1.39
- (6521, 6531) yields 0.12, 1.16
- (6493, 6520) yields 0.05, 1.24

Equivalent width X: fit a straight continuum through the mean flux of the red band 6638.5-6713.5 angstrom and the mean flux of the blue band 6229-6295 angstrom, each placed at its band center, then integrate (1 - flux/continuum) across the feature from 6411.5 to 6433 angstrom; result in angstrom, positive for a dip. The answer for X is 3.4 angstrom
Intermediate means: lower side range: 1.31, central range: 1.11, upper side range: 1.32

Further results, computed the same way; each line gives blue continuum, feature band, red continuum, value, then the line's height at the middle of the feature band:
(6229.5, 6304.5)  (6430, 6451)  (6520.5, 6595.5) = 7.7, 2.05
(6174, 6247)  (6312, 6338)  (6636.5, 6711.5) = -0.4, 1.3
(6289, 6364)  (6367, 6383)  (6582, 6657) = 0.4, 1.39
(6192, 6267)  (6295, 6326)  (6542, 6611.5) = 5.7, 1.65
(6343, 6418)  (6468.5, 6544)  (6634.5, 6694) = -1.5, 1.29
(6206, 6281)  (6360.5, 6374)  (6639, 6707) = -0.2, 1.31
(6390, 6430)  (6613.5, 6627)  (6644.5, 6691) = -0.4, 1.27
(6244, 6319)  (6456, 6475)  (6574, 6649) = 2.3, 1.48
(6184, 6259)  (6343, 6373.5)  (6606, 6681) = -0.6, 1.3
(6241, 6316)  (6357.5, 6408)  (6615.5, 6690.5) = 0.3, 1.32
